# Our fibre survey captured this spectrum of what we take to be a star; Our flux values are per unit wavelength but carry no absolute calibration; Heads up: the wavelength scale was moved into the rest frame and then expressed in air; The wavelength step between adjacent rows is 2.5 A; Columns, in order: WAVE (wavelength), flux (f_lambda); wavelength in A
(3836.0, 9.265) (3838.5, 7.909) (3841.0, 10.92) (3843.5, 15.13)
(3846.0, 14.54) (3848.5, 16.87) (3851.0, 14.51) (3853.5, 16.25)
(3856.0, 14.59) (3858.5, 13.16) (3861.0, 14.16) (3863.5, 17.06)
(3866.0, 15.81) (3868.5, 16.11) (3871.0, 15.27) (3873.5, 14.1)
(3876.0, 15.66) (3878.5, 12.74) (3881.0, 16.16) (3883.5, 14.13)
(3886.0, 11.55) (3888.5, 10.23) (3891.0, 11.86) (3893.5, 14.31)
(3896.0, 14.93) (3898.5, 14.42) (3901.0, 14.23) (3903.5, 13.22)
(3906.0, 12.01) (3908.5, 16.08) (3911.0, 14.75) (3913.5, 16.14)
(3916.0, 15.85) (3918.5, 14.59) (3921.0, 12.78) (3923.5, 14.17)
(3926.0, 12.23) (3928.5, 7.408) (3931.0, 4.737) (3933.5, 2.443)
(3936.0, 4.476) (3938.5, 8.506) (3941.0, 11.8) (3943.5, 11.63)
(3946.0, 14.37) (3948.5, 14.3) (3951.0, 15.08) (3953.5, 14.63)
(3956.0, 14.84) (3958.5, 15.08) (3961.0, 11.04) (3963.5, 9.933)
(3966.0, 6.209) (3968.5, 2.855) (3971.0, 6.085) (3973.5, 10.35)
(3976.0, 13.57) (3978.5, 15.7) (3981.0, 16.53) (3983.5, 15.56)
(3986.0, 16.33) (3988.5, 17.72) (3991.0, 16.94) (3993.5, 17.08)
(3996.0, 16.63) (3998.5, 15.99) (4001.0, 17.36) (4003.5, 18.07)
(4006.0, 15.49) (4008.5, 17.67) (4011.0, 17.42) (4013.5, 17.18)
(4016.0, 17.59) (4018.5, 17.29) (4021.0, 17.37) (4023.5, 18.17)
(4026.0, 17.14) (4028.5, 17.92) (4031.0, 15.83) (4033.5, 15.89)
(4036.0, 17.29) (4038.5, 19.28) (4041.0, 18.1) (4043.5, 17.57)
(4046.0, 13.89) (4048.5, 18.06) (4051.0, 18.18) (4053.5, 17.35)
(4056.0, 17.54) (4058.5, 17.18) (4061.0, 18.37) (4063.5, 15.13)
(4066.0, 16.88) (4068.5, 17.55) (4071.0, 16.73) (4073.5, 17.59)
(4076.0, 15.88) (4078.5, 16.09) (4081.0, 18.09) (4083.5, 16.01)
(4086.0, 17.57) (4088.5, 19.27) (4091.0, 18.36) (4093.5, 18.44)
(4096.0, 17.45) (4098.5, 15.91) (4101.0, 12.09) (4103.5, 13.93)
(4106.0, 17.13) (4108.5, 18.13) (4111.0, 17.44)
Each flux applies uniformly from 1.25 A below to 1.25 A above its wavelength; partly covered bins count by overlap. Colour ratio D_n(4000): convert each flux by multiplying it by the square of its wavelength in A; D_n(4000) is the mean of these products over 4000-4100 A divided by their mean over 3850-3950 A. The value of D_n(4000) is 1.43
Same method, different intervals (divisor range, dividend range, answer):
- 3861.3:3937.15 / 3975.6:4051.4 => 1.38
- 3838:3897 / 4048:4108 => 1.33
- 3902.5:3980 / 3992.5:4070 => 1.56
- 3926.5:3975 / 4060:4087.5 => 1.83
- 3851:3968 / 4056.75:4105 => 1.42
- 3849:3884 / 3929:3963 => 0.76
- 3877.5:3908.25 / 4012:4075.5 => 1.39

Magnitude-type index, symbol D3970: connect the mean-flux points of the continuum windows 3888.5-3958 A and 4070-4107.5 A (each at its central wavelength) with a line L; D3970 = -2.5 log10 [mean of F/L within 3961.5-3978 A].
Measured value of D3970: 0.50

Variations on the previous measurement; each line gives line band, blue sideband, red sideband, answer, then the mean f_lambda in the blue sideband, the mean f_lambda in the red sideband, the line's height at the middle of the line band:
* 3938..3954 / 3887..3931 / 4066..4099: 0.09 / 13.2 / 17.3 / 14.1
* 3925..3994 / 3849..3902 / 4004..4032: 0.35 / 14.4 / 17.2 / 16.1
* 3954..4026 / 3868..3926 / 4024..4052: 0.10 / 14.1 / 17.2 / 16.1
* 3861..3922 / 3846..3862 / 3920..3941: -0.23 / 14.9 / 8.5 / 11.8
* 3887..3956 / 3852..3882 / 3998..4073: 0.27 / 15.1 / 17.2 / 15.8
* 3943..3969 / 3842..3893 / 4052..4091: 0.28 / 14.5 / 17.2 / 15.7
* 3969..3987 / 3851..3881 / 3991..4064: 0.26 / 15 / 17.2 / 16.5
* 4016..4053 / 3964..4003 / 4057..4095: -0.11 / 13.7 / 17.3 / 15.7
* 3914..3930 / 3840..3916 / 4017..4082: 0.17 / 14.4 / 17.2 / 15.1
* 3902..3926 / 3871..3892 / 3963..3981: -0.18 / 13.4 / 9.72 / 12.1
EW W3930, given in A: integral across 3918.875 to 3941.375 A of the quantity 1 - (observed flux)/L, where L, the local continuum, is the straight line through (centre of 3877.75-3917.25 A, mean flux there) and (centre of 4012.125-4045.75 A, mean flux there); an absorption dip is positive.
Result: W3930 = 9.0 A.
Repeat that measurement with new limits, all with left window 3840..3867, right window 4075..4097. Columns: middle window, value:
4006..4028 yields -0.90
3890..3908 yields 1.95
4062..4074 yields 0.36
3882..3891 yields 1.86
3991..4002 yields -0.20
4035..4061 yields -0.67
